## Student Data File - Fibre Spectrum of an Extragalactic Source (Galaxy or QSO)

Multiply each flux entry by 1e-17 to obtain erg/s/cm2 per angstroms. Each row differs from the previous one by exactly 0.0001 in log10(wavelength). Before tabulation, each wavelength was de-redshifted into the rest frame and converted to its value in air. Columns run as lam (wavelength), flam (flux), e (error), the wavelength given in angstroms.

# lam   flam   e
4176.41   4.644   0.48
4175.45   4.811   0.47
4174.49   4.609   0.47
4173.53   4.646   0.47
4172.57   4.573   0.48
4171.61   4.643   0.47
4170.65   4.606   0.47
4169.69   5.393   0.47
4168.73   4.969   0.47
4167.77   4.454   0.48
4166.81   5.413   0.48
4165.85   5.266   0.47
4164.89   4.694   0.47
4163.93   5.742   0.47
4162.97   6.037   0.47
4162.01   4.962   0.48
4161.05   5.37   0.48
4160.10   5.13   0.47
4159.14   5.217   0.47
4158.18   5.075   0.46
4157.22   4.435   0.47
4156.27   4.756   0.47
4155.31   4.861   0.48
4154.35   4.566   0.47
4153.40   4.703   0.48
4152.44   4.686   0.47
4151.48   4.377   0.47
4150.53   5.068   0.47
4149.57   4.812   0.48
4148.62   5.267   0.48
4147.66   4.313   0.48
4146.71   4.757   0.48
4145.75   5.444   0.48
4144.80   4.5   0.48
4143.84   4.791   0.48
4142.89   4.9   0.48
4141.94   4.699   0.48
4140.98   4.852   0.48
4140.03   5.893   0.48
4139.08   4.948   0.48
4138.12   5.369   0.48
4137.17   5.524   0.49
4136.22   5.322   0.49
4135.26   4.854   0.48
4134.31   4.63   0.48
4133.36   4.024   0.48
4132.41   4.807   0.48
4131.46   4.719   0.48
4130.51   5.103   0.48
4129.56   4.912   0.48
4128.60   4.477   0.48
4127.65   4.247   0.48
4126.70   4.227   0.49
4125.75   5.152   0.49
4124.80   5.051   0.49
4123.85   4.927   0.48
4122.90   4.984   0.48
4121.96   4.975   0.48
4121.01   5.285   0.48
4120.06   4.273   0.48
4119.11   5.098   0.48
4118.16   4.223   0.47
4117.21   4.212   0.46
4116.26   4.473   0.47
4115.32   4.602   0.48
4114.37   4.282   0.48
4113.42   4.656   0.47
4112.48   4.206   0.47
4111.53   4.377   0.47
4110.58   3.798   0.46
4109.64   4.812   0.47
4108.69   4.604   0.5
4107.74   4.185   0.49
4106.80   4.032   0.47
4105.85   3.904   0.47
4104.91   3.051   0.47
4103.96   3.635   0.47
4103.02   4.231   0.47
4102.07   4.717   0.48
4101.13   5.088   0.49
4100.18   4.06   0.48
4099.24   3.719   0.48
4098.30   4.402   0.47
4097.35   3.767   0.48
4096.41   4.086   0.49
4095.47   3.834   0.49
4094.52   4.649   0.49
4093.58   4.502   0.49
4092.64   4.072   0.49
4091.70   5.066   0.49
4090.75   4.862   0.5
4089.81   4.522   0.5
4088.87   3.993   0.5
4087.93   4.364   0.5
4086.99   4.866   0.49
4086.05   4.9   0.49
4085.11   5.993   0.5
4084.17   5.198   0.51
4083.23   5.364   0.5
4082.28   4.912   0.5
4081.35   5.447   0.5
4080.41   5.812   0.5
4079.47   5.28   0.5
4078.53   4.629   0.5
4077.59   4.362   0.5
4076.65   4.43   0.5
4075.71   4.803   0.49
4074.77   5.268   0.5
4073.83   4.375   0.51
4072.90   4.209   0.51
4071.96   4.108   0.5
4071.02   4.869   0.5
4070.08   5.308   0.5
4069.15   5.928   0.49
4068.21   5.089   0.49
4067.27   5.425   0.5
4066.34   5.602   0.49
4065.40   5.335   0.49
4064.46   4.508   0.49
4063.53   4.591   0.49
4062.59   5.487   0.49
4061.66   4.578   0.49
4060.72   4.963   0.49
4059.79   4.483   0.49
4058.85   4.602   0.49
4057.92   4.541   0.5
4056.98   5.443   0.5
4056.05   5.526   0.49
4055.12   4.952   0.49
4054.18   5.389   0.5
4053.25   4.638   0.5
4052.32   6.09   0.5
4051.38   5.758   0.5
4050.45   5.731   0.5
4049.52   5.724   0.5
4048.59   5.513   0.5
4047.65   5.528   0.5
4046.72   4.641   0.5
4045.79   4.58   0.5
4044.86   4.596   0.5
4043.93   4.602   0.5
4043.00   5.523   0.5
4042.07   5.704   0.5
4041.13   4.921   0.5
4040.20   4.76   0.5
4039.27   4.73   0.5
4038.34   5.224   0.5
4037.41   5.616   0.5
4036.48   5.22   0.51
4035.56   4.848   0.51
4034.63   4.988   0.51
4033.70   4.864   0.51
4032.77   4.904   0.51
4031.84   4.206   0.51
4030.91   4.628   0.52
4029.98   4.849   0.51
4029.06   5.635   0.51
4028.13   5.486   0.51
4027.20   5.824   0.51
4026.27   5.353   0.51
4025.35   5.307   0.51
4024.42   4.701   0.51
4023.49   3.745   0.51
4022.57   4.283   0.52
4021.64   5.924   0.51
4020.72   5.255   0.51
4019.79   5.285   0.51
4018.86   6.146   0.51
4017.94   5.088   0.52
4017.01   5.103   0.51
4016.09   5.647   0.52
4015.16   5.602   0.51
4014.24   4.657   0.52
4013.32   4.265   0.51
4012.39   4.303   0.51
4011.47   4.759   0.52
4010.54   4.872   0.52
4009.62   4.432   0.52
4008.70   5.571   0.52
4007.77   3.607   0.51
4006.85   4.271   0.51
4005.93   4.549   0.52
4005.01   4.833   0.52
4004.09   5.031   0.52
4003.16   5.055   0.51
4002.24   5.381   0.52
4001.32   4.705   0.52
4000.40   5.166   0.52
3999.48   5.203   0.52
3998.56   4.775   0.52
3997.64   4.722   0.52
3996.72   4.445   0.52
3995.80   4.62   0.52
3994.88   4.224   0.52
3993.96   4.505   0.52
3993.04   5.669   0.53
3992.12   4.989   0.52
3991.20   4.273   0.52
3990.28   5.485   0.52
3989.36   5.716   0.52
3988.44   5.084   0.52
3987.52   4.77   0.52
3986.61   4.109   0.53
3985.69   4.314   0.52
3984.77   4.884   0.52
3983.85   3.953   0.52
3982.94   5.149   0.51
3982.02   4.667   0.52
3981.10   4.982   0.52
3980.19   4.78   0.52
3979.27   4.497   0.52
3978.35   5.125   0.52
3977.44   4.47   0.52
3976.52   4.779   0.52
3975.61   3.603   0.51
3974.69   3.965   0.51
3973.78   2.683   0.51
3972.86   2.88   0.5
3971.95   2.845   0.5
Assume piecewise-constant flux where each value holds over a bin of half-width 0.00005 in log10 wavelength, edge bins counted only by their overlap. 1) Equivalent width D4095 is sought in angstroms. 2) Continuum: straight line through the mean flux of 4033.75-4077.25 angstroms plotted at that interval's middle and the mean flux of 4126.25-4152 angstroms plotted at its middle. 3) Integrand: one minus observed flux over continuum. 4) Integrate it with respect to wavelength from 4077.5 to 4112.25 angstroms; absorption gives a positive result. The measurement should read 3.11 angstroms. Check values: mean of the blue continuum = 5.06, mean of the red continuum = 4.85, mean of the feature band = 4.51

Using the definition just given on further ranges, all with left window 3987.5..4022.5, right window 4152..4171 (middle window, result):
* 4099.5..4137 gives 3.6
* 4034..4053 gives -0.9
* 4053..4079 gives 0.3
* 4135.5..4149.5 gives -0.1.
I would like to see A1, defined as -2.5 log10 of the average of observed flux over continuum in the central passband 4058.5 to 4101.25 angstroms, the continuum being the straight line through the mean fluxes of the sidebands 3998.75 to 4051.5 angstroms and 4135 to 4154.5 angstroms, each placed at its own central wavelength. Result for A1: 0.05 mag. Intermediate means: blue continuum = 5.02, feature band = 4.77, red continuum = 4.94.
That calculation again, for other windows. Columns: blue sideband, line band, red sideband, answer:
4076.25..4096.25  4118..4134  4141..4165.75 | 0.030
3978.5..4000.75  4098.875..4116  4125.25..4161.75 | 0.148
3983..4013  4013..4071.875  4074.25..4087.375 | -0.038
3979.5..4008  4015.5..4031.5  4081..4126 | -0.104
